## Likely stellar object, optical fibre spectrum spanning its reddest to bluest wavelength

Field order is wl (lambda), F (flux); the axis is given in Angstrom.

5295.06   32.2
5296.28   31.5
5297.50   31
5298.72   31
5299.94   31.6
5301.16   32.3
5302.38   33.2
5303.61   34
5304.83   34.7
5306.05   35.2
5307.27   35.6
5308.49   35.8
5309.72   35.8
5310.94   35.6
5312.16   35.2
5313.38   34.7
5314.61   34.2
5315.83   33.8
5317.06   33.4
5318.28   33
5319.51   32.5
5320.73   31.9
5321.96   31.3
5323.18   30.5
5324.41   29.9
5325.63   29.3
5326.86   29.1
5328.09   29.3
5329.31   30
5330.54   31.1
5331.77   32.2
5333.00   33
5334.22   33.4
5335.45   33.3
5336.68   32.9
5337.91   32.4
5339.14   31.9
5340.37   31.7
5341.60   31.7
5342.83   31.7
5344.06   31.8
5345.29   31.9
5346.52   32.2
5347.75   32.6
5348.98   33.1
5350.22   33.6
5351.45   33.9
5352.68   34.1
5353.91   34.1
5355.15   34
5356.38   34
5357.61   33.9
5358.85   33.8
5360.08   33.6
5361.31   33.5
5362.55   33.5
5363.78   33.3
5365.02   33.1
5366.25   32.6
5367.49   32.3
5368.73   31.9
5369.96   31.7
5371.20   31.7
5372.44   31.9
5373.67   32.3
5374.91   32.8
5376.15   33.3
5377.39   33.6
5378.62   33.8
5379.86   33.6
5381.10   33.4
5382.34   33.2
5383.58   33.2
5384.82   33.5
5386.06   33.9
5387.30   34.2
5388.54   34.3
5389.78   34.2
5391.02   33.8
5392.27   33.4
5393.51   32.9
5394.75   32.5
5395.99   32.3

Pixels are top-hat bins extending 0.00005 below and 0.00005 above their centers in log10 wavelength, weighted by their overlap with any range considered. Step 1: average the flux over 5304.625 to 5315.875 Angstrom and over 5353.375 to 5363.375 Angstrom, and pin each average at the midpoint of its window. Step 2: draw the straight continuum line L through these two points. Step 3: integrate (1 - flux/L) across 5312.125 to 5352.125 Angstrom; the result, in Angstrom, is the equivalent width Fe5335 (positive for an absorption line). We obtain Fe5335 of 2.7 Angstrom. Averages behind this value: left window 35.2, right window 33.8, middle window 32.2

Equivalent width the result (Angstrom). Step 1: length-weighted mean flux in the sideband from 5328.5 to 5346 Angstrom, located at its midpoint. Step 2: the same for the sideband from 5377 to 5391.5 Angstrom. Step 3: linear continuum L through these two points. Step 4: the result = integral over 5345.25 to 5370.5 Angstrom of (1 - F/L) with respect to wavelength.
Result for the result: -0.3 Angstrom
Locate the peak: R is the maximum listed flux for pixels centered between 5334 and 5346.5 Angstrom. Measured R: 33.4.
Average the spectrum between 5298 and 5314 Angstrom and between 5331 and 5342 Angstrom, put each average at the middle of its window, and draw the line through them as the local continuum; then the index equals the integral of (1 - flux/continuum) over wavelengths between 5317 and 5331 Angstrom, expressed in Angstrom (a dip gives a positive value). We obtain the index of 1.0 Angstrom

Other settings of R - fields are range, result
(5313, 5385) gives 34.7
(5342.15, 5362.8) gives 34.1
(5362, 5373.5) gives 33.5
